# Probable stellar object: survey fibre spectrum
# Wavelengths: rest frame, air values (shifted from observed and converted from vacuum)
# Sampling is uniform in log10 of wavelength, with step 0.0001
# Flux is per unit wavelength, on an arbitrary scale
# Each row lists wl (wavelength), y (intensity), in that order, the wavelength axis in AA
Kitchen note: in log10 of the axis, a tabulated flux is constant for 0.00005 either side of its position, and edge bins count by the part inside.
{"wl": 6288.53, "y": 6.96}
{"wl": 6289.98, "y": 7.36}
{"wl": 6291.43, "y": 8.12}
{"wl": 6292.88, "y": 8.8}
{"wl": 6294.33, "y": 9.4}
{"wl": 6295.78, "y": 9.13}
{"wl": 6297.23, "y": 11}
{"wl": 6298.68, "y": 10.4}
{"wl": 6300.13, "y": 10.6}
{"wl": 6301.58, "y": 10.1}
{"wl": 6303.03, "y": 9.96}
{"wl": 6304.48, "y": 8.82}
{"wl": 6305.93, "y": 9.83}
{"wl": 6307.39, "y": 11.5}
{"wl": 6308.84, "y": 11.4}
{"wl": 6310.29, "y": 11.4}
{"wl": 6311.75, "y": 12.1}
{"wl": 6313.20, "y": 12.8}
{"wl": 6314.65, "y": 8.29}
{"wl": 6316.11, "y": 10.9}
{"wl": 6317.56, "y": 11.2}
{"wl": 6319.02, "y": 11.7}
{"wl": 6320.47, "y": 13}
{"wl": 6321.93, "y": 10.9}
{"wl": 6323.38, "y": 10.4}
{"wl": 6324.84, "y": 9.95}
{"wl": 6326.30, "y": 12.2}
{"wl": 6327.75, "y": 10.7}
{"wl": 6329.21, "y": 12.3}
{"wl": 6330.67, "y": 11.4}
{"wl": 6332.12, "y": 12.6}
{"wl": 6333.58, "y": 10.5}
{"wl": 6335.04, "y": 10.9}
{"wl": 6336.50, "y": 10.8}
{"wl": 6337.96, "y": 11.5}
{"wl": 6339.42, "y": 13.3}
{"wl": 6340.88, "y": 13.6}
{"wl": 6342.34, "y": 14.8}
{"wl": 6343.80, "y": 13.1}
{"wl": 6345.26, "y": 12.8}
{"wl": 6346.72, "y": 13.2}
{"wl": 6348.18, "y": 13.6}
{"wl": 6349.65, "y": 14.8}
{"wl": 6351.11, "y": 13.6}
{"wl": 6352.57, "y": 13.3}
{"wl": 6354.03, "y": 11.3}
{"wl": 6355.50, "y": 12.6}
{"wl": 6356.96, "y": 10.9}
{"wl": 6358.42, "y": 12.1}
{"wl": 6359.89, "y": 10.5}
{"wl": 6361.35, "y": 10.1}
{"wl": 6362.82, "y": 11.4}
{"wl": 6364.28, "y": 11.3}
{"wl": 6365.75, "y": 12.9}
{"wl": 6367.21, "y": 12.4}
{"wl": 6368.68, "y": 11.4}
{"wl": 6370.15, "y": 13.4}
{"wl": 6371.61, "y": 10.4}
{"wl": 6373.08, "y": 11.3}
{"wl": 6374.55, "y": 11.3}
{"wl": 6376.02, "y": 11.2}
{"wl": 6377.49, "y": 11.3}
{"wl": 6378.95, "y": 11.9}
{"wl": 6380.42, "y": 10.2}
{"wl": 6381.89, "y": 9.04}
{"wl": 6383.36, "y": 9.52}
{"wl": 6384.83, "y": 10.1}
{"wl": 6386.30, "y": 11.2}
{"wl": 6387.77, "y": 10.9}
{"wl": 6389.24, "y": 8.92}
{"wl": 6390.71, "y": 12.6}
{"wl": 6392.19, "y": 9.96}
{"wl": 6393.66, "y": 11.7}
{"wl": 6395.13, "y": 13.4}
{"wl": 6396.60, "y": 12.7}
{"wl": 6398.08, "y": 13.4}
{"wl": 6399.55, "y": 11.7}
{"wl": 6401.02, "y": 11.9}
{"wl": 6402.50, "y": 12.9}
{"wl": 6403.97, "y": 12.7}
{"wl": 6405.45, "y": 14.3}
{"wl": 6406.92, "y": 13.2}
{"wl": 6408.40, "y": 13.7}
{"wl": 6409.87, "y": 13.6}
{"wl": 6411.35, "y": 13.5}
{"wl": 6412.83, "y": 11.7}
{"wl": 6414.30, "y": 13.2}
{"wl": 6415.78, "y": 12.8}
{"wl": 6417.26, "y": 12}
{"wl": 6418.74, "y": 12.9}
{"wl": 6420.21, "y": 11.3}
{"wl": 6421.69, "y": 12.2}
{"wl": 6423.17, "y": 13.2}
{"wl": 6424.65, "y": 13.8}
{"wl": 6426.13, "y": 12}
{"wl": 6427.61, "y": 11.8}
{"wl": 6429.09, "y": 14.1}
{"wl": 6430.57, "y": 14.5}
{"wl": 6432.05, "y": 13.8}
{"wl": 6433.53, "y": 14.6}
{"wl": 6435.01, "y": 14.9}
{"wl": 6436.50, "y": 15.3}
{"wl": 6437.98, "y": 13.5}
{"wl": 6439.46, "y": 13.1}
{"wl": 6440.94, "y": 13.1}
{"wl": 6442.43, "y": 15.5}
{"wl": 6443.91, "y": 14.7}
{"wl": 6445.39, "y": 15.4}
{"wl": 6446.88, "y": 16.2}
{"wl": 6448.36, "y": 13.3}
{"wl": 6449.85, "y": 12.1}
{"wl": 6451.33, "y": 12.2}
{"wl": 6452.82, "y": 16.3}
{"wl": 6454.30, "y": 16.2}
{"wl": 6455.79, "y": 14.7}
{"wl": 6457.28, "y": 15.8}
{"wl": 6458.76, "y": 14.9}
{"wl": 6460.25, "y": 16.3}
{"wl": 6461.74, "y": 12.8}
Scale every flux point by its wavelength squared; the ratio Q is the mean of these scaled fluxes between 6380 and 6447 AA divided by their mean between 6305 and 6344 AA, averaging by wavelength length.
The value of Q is 1.13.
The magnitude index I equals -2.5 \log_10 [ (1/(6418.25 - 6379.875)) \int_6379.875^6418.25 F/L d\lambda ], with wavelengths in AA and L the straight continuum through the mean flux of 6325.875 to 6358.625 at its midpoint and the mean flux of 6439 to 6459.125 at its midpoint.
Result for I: 0.14 mag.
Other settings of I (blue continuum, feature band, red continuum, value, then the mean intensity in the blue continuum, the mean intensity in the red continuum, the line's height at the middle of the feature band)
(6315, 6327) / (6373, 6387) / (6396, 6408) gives 0.16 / 11.2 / 12.9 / 12.4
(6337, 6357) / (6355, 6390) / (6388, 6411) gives 0.15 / 13.1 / 12.4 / 12.8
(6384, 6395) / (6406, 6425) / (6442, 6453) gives -0.04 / 10.9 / 14.3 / 12.4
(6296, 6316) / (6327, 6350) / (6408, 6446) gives -0.10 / 10.6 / 13.5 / 11.4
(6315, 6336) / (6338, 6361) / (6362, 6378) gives -0.12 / 11.3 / 11.7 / 11.5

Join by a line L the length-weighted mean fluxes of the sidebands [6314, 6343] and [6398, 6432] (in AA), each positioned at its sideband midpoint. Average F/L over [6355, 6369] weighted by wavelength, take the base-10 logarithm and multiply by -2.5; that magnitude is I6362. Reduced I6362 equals 0.05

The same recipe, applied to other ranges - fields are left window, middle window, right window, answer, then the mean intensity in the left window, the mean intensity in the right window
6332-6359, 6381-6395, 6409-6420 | 0.200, 12.6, 12.8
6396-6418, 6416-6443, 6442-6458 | 0.038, 12.9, 14.7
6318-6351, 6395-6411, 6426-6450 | 0.034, 12.2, 14.1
